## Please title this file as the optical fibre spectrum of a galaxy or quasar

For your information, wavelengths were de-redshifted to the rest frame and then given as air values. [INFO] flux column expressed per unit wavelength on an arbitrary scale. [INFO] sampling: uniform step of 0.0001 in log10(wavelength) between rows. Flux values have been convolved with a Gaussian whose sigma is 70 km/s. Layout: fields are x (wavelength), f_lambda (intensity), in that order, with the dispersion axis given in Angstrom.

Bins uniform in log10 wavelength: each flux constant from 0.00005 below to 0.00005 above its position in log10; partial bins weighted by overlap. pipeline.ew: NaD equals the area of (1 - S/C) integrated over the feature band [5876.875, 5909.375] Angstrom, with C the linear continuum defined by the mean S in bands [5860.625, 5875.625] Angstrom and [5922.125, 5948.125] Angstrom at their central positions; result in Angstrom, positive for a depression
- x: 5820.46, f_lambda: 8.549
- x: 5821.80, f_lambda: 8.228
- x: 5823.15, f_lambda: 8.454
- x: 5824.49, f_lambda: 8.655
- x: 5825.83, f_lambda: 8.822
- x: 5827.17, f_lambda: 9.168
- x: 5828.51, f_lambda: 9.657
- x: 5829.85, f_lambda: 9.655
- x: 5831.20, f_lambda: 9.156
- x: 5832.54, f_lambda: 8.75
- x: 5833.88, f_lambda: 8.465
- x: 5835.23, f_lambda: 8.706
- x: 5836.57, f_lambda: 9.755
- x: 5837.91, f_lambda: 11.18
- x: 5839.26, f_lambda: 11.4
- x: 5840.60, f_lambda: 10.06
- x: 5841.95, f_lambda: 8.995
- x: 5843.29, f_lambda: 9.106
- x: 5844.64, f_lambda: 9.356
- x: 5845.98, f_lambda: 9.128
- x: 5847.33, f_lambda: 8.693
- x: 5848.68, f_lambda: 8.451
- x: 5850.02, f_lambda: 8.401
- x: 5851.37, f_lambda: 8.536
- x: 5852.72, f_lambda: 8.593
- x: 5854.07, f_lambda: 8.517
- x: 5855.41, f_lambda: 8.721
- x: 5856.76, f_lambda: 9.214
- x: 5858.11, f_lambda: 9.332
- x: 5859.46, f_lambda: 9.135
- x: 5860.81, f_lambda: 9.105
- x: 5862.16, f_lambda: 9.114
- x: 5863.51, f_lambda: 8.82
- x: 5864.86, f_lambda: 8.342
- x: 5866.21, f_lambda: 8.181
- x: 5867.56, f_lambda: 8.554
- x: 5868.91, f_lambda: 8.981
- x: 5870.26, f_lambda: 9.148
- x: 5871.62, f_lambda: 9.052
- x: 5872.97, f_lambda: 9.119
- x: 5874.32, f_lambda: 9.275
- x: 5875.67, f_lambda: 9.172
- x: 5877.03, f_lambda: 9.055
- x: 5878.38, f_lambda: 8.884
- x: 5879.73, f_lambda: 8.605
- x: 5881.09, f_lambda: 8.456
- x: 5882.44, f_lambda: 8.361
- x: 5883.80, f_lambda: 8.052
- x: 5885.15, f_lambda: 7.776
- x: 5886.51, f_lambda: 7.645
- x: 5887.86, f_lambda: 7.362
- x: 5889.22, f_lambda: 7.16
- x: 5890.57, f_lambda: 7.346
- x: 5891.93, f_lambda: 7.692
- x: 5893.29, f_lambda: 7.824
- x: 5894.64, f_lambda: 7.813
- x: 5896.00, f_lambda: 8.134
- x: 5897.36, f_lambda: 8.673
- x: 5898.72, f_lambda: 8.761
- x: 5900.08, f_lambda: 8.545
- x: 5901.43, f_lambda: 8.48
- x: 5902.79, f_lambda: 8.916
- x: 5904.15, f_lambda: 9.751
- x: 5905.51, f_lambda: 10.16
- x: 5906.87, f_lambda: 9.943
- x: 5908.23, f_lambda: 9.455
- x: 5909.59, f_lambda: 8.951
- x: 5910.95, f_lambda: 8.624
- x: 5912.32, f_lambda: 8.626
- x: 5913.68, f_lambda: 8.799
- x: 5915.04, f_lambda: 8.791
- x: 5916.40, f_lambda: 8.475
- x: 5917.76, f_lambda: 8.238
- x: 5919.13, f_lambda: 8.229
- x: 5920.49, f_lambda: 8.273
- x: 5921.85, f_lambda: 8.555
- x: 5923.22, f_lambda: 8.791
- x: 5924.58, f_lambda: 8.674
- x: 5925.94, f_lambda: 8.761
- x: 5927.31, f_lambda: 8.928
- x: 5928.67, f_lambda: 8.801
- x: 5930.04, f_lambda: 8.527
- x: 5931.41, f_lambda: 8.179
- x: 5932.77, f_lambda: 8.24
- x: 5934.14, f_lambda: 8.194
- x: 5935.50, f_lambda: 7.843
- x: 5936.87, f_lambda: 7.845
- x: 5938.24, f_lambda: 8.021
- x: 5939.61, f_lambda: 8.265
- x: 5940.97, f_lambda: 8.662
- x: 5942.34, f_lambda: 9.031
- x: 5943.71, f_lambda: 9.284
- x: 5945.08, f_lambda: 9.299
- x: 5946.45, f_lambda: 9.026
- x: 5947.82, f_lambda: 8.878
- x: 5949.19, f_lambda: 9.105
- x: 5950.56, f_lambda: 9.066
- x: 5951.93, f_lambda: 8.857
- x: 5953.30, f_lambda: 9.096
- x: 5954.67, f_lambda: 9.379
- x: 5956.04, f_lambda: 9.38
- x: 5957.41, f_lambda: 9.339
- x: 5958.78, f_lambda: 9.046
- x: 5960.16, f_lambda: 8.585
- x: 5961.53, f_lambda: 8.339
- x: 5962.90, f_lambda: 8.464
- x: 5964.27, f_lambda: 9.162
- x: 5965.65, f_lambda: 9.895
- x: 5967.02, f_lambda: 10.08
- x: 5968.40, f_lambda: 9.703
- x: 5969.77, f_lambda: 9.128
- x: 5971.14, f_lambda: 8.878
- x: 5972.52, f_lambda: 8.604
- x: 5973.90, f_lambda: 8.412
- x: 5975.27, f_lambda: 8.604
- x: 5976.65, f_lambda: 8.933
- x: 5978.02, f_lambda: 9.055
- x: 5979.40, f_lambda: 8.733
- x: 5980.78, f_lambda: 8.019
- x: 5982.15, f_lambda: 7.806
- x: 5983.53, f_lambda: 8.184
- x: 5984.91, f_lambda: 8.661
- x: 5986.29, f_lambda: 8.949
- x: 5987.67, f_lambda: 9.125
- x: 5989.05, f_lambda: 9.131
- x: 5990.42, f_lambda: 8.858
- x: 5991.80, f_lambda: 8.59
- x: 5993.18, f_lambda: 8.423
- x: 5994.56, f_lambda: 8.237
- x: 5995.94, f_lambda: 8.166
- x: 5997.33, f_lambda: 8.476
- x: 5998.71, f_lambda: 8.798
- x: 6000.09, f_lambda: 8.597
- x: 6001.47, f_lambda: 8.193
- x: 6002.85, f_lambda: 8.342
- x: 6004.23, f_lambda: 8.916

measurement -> 1.20 Angstrom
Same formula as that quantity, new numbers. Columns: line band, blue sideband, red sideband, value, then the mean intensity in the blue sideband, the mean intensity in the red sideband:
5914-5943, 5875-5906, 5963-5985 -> 0.48 Angstrom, 8.36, 8.86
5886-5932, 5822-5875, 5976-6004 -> 1.66 Angstrom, 9.06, 8.57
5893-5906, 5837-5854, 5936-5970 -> 0.61 Angstrom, 9.3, 8.99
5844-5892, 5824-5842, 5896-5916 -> 3.37 Angstrom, 9.48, 9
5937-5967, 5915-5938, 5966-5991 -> -1.18 Angstrom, 8.41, 8.84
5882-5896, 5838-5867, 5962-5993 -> 1.99 Angstrom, 9.05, 8.85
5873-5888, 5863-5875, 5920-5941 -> 0.46 Angstrom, 8.83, 8.4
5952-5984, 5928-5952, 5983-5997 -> -1.07 Angstrom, 8.61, 8.63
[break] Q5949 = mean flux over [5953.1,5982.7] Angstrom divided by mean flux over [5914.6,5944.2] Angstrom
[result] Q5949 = 1.06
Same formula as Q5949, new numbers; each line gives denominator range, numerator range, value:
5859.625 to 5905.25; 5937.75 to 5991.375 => 1.05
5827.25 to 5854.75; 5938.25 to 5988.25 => 0.96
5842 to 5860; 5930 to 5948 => 0.96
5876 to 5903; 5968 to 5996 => 1.06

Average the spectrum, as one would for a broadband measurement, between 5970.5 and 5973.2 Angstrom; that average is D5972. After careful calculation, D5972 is 8.72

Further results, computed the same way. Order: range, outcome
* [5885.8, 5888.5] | 7.51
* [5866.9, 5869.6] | 8.78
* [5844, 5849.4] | 8.91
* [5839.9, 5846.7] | 9.34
